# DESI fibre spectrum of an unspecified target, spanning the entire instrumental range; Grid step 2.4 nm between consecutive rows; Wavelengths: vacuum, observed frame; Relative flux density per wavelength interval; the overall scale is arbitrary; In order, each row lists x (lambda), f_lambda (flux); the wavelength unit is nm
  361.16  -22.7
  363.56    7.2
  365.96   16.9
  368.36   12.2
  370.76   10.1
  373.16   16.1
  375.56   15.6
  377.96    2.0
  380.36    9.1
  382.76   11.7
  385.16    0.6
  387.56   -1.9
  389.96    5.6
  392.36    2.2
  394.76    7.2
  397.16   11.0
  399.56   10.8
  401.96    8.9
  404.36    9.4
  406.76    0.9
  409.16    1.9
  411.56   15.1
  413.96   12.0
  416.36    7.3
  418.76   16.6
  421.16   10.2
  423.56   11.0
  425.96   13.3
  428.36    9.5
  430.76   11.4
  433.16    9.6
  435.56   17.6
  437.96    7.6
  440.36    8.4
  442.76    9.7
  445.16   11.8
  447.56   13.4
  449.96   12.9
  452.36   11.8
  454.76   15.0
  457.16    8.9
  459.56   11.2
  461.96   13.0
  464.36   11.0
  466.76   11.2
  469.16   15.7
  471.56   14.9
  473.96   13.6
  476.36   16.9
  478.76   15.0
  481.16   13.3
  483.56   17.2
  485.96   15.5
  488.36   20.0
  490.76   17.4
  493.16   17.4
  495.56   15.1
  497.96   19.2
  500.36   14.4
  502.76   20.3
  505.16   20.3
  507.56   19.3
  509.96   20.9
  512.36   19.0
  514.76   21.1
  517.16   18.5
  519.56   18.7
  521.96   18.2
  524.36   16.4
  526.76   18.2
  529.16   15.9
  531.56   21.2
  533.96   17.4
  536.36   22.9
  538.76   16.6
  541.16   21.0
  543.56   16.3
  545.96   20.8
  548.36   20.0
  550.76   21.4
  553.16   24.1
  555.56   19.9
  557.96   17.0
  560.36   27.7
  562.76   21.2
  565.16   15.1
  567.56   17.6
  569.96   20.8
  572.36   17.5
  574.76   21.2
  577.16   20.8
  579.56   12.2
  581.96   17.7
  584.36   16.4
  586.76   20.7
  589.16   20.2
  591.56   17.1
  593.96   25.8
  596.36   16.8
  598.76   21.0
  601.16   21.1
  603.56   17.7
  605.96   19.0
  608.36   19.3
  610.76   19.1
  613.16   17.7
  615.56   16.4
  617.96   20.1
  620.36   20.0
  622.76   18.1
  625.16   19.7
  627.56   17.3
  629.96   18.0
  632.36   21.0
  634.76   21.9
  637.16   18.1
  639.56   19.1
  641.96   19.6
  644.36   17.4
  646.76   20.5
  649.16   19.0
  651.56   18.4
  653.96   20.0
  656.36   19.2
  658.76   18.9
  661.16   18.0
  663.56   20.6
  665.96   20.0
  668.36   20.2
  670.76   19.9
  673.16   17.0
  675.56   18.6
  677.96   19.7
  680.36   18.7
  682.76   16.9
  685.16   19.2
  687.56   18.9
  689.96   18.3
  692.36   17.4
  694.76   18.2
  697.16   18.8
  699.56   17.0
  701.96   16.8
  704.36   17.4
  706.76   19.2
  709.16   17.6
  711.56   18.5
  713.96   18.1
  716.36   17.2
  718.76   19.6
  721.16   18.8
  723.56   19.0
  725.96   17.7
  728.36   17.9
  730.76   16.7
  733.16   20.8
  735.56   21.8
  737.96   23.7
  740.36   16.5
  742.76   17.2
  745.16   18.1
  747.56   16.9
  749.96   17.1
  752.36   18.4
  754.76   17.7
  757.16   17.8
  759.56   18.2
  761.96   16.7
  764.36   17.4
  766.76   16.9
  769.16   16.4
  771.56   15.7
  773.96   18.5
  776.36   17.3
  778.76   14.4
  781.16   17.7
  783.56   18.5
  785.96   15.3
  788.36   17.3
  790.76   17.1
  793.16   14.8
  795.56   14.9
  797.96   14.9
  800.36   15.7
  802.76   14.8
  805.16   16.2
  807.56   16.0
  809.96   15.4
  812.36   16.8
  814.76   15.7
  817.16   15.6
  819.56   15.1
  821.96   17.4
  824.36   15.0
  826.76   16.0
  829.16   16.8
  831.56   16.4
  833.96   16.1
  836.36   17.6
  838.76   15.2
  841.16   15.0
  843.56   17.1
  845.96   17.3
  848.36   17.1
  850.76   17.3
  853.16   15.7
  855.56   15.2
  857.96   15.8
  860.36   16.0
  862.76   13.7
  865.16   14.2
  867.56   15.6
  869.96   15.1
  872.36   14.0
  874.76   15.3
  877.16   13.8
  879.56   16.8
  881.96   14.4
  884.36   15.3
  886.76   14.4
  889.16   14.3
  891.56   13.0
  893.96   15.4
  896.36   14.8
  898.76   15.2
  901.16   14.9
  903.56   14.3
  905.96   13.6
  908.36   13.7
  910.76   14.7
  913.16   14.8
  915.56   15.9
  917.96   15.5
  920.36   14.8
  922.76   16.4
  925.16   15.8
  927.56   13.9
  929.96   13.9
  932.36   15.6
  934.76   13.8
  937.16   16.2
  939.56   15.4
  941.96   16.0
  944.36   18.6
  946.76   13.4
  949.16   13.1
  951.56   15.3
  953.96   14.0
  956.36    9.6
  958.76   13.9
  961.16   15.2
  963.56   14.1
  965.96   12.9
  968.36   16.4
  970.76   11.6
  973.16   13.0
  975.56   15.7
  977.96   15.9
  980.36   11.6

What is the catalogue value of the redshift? 0.12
